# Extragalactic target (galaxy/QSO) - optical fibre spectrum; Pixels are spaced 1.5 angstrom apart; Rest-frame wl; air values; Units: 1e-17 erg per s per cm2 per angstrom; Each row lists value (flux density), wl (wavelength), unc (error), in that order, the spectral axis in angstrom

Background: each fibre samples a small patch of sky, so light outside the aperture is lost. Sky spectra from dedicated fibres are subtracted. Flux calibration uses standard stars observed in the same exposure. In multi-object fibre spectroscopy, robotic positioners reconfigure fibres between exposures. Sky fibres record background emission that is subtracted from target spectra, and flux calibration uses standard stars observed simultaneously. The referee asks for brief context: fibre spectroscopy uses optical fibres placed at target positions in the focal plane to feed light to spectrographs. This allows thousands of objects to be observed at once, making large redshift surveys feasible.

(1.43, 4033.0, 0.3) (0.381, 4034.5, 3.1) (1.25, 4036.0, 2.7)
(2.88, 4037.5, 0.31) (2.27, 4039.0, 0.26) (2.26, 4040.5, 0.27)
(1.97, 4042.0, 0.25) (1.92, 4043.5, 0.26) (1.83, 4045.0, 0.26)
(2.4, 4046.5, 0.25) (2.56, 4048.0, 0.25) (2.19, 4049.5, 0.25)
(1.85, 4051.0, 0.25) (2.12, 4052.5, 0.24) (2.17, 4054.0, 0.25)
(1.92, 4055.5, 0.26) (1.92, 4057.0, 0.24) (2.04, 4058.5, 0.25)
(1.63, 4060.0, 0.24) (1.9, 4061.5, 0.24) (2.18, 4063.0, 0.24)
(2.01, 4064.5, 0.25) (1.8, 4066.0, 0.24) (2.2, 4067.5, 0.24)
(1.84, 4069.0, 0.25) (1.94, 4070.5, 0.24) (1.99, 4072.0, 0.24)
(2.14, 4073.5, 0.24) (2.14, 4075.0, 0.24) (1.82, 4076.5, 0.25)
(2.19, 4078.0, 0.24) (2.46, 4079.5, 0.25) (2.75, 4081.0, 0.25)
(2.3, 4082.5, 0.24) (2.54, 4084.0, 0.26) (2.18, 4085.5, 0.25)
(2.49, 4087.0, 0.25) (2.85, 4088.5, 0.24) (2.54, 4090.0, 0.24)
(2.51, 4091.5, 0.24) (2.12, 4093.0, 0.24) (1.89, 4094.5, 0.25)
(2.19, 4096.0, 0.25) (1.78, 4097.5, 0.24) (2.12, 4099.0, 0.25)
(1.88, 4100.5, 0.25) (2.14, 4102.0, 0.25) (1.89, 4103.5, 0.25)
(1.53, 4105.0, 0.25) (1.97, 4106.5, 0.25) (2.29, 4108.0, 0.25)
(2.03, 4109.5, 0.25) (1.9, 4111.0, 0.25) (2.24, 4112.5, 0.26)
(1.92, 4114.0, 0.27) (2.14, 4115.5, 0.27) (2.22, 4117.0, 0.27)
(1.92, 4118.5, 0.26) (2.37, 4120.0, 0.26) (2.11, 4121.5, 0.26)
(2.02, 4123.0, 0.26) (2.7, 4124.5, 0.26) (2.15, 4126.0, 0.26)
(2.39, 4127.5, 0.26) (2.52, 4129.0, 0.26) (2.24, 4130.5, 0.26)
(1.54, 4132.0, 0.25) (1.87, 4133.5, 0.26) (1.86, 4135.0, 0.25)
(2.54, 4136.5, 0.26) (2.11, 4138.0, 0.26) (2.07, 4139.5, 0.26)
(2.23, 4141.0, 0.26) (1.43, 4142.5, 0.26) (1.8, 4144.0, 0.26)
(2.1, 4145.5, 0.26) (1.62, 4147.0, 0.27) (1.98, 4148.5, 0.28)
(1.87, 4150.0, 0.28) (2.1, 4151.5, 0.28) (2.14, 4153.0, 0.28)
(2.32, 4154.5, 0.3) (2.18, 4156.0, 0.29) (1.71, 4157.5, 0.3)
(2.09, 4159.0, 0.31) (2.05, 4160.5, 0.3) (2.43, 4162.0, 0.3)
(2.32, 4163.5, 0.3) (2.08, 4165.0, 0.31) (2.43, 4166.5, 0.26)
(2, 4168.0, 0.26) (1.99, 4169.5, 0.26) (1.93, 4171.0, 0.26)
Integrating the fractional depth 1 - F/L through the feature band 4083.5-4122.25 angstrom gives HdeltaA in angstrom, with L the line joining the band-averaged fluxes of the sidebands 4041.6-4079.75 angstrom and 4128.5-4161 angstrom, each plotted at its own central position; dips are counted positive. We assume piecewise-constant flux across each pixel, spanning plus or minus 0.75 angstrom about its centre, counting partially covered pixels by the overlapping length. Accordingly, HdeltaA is -2.2 angstrom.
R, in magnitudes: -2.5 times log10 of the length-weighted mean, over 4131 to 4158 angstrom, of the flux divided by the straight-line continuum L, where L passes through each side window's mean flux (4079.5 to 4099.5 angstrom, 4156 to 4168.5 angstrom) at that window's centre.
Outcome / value 0.11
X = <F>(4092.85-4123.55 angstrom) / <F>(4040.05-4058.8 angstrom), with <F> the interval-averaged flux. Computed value 0.97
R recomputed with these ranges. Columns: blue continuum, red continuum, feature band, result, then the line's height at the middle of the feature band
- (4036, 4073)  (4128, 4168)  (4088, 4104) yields -0.05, 2.06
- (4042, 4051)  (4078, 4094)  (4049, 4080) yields 0.13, 2.28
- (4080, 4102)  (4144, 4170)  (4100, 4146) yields 0.06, 2.19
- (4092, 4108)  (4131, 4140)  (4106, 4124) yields -0.06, 1.99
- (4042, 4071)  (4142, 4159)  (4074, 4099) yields -0.15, 2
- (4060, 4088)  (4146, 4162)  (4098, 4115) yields 0.06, 2.1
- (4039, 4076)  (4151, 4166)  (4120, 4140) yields -0.03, 2.12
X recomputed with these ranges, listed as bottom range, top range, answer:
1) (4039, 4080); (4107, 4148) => 1.02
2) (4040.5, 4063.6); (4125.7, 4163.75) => 1.01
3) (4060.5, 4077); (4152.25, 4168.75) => 1.08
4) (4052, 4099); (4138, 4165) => 0.95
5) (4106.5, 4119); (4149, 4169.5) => 1.02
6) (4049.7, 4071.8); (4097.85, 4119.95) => 1.02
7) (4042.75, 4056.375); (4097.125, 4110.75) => 0.93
